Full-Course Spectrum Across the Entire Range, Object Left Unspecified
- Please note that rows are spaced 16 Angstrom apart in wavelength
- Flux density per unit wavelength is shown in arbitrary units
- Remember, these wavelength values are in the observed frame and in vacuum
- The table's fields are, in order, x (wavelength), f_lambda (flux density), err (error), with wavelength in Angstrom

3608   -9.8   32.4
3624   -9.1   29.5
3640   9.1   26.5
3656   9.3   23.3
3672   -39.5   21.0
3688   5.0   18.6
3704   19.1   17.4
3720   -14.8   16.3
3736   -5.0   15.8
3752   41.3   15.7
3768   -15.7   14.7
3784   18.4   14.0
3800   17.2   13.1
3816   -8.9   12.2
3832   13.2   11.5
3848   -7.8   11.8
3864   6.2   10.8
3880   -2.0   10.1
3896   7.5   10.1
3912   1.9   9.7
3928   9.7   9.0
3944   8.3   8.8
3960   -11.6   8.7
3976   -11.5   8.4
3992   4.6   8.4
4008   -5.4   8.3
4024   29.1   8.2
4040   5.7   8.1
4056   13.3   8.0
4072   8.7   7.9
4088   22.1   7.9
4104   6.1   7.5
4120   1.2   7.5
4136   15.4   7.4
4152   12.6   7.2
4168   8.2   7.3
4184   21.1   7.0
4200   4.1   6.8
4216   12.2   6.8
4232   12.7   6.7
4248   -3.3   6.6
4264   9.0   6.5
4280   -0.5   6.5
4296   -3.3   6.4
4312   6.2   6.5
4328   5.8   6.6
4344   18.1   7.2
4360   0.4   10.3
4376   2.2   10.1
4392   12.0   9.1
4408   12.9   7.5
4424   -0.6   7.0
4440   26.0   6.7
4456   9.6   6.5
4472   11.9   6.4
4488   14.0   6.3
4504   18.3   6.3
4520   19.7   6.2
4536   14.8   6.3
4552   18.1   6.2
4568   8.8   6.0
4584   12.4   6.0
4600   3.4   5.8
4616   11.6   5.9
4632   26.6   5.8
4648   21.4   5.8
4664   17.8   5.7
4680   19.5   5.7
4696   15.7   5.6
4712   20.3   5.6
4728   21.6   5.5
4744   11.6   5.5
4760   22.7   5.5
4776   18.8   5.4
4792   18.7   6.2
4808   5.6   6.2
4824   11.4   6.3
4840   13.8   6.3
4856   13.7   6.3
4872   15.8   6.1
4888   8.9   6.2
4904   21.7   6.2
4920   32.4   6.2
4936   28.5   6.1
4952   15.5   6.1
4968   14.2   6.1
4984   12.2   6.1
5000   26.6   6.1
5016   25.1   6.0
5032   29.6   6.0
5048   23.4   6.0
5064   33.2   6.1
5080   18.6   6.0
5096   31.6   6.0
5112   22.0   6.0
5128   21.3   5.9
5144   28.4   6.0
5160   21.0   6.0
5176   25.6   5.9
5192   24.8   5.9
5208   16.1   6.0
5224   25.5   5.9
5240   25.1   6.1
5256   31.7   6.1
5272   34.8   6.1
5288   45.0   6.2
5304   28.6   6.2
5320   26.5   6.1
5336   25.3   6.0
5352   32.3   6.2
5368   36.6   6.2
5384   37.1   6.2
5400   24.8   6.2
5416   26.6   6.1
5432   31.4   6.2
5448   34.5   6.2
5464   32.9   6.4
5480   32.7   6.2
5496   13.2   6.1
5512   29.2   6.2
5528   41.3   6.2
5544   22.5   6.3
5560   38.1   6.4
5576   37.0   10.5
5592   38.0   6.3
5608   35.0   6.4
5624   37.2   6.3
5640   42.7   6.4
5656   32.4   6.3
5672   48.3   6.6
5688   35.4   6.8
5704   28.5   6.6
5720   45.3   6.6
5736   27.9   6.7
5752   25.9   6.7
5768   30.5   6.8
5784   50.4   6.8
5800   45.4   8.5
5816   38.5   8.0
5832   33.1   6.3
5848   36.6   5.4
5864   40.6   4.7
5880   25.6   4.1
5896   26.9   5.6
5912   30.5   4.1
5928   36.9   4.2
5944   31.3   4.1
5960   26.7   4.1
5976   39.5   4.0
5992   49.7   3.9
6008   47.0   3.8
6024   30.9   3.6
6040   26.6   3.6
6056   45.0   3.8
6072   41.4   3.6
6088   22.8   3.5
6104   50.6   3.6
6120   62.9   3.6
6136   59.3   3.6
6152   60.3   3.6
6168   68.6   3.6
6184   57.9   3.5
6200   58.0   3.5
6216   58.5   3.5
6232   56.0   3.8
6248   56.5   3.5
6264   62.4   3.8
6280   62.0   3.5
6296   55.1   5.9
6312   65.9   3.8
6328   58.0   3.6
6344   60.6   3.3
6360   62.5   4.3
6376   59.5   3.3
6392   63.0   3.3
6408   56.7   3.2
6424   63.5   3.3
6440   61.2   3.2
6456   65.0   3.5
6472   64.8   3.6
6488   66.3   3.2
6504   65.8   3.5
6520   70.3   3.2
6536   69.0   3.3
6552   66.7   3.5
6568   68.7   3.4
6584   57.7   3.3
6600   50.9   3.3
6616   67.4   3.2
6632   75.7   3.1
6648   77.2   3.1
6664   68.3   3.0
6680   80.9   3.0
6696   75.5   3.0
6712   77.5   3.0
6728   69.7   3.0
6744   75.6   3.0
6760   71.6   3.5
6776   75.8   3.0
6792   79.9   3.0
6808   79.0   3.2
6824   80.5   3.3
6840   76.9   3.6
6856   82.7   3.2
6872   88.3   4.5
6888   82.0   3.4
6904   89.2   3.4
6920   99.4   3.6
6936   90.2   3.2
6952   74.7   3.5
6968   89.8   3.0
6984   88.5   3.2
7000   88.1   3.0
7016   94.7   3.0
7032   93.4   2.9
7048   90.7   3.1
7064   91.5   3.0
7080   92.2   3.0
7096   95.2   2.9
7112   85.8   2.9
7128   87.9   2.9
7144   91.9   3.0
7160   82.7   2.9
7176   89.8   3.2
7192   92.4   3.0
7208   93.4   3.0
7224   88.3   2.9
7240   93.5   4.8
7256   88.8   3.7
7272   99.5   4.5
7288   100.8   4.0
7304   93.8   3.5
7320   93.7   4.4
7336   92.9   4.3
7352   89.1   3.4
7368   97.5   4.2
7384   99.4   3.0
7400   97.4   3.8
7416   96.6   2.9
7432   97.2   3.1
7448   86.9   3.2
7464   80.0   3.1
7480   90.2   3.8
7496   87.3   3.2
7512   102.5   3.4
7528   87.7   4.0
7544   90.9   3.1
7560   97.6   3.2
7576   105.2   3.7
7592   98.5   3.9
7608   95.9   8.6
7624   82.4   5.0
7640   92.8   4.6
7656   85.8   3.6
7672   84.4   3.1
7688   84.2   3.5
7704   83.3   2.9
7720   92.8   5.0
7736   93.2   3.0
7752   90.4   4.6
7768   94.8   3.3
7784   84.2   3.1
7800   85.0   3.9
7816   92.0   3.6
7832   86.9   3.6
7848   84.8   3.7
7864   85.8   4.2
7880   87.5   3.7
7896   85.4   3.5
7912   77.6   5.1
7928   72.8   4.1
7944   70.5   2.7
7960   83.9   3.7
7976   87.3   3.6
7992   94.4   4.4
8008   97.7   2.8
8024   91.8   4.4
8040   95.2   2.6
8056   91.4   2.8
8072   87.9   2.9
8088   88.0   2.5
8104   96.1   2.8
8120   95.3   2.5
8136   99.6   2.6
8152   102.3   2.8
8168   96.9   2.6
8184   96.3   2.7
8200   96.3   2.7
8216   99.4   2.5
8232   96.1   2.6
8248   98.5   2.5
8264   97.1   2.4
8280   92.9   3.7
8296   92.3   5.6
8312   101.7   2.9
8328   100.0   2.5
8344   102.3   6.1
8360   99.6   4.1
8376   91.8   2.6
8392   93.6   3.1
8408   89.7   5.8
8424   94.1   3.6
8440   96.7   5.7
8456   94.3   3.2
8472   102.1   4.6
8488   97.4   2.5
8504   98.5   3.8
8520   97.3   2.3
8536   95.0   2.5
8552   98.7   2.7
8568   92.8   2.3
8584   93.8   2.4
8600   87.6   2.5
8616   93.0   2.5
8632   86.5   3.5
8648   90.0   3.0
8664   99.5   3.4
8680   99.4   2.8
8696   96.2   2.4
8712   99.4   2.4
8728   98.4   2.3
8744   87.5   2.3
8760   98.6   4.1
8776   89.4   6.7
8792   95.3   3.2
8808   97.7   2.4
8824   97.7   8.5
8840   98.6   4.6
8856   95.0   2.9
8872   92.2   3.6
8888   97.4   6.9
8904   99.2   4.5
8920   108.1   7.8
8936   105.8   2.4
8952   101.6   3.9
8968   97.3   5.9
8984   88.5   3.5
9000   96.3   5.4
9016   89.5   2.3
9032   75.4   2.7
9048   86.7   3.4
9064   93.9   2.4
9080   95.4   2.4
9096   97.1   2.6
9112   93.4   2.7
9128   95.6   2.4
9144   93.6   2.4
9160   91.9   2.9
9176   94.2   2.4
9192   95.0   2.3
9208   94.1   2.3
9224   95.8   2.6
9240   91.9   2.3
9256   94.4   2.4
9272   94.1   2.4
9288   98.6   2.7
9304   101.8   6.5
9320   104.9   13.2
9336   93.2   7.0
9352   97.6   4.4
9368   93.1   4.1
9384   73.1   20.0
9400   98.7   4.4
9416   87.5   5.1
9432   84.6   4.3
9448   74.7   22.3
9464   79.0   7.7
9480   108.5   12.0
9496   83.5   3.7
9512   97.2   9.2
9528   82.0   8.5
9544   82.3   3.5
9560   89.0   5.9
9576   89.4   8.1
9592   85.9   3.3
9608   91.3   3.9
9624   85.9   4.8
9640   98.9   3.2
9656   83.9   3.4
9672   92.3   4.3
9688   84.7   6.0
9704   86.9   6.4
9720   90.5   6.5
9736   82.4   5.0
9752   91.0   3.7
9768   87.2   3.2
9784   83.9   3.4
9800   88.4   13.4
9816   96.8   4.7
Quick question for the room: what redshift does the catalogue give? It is 0.53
